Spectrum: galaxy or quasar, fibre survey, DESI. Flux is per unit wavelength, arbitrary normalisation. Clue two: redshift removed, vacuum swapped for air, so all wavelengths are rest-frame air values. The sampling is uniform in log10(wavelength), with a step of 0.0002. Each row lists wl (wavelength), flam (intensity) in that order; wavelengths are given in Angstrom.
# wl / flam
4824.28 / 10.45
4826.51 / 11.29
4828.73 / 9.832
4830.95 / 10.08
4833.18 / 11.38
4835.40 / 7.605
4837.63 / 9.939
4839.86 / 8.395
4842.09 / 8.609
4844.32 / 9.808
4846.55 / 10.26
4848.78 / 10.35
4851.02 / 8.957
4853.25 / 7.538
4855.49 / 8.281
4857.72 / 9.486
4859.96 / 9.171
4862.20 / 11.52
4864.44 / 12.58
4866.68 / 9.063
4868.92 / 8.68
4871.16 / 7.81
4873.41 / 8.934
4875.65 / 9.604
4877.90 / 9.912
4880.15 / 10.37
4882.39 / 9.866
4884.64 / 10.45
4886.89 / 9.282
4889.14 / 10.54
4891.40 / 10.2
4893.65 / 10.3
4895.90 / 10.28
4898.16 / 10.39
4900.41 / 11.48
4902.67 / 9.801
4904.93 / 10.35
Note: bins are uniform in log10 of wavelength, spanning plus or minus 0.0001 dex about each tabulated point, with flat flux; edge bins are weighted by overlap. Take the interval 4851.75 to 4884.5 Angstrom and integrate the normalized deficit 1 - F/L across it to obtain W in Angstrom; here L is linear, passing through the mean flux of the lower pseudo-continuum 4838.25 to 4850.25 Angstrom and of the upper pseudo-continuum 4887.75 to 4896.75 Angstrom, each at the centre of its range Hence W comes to 1.3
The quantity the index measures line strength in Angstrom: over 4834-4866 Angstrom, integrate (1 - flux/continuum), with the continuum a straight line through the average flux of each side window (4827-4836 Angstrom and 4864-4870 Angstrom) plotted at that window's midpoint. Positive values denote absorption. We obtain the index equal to 1.4 Angstrom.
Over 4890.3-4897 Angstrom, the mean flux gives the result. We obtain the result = 10.3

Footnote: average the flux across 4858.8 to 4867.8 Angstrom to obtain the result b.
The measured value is 10.6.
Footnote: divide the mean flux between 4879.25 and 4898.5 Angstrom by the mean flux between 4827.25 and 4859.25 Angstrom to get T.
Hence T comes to 1.09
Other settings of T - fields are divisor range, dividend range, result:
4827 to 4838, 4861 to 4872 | 1.01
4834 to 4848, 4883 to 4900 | 1.12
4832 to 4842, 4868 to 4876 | 0.94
